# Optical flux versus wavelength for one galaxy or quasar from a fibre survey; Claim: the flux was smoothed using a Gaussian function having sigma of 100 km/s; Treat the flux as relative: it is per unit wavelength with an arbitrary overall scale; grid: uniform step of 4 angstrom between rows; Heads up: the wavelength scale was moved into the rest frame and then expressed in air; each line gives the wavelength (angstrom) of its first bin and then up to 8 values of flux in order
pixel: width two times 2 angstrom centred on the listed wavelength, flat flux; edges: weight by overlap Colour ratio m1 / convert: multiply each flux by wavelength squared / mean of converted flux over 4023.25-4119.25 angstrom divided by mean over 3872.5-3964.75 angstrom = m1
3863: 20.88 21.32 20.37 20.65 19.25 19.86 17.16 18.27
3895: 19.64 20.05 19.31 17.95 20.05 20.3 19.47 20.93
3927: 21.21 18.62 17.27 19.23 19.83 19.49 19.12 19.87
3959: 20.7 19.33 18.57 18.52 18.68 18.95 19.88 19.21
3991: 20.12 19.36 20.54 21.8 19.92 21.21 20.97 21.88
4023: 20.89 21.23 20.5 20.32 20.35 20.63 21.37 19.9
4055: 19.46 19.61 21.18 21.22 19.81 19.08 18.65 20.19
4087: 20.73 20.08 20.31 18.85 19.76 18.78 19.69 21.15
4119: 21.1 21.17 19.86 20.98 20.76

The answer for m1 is 1.12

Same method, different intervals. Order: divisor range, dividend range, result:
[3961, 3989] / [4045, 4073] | 1.12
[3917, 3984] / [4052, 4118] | 1.10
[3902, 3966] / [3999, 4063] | 1.11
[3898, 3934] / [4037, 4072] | 1.11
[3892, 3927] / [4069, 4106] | 1.09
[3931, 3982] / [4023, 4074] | 1.12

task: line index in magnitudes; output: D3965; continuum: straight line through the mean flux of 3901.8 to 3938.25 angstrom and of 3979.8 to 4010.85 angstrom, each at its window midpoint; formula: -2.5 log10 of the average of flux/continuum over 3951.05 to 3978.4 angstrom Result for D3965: 0.03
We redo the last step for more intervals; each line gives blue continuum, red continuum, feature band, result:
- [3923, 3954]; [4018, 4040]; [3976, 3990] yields 0.04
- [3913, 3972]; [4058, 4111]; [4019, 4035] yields -0.06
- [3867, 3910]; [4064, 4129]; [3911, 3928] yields -0.05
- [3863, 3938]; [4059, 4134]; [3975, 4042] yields -0.03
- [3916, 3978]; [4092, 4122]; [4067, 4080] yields 0.02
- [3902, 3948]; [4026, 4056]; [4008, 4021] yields -0.05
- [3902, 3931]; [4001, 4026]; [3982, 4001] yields 0.05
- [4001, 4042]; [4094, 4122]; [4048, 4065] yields 0.02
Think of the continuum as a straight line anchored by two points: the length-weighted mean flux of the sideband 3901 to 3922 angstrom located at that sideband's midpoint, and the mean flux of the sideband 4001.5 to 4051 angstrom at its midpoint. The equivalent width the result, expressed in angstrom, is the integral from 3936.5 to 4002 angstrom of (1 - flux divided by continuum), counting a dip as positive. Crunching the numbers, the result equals 2.3 angstrom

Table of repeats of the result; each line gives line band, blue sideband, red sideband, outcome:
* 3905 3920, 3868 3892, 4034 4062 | 0.1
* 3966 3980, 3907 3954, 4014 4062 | 0.9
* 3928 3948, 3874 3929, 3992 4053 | 0.9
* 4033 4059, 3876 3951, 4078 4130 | -0.6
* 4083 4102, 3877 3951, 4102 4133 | 0.2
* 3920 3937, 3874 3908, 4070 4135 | -0.2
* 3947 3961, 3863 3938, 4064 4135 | -0.1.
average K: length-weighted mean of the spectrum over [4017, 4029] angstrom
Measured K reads 21.3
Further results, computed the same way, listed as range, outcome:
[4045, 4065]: 20.3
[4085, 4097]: 20.4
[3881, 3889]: 18.5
